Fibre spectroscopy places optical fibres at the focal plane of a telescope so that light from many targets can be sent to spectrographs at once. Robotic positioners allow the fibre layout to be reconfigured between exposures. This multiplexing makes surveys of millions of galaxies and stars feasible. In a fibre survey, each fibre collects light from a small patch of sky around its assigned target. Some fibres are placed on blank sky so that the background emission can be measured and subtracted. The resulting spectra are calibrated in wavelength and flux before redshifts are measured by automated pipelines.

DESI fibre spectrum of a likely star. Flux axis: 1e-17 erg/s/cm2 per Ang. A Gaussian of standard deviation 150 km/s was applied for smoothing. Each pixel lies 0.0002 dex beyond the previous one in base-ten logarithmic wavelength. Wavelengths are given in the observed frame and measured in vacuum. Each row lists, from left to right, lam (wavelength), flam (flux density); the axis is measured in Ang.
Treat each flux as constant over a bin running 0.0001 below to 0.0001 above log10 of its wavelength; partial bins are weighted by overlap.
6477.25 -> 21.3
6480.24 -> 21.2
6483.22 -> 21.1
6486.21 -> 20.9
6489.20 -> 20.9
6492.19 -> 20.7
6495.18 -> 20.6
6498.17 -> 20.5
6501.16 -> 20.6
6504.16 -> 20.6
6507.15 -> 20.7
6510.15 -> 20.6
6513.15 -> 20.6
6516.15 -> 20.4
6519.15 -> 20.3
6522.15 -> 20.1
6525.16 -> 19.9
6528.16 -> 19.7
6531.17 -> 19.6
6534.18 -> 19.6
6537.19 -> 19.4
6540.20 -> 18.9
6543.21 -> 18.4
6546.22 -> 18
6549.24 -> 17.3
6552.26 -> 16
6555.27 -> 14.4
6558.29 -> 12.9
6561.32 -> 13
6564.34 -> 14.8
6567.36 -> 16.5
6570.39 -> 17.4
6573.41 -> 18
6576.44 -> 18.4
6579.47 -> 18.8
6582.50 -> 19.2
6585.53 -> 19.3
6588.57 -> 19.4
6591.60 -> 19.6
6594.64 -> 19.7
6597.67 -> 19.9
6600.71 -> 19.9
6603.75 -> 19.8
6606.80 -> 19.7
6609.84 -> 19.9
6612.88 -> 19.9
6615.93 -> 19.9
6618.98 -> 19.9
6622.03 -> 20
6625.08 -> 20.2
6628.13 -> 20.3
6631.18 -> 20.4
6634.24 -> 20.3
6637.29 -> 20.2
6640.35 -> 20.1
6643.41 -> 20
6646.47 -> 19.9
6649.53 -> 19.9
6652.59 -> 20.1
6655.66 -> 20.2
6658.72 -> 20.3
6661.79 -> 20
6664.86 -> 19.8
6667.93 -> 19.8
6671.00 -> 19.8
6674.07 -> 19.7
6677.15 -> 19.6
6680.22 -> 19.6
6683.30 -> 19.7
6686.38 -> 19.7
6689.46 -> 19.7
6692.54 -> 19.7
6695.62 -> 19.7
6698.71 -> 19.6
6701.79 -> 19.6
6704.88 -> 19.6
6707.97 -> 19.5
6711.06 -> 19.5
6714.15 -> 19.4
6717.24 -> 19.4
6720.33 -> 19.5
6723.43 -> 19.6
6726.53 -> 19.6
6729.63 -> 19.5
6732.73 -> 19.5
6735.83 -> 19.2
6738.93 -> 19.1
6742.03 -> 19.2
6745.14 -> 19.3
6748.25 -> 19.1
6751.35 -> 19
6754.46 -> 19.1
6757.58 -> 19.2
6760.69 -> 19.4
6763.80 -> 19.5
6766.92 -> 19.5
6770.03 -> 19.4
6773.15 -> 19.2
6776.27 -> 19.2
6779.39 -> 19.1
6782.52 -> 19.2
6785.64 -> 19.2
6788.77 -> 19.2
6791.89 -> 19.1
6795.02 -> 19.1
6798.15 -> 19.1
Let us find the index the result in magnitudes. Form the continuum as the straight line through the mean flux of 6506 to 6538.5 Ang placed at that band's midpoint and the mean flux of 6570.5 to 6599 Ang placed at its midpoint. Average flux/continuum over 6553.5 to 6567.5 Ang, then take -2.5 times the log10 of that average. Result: 0.35 mag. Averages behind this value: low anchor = 20.1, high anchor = 19.1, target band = 14.1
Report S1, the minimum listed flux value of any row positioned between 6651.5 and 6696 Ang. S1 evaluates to 19.6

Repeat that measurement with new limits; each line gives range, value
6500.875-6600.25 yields 12.9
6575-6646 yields 18.4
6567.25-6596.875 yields 16.5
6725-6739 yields 19.1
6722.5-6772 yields 19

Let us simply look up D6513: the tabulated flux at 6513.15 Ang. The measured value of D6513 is 20.6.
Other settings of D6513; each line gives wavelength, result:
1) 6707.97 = 19.5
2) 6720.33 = 19.5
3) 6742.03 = 19.2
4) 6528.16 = 19.7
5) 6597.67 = 19.9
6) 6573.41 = 18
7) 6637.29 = 20.2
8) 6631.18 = 20.4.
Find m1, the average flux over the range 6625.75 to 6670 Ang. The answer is 20.1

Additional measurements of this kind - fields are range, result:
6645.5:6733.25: 19.7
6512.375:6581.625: 17.9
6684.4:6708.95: 19.6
